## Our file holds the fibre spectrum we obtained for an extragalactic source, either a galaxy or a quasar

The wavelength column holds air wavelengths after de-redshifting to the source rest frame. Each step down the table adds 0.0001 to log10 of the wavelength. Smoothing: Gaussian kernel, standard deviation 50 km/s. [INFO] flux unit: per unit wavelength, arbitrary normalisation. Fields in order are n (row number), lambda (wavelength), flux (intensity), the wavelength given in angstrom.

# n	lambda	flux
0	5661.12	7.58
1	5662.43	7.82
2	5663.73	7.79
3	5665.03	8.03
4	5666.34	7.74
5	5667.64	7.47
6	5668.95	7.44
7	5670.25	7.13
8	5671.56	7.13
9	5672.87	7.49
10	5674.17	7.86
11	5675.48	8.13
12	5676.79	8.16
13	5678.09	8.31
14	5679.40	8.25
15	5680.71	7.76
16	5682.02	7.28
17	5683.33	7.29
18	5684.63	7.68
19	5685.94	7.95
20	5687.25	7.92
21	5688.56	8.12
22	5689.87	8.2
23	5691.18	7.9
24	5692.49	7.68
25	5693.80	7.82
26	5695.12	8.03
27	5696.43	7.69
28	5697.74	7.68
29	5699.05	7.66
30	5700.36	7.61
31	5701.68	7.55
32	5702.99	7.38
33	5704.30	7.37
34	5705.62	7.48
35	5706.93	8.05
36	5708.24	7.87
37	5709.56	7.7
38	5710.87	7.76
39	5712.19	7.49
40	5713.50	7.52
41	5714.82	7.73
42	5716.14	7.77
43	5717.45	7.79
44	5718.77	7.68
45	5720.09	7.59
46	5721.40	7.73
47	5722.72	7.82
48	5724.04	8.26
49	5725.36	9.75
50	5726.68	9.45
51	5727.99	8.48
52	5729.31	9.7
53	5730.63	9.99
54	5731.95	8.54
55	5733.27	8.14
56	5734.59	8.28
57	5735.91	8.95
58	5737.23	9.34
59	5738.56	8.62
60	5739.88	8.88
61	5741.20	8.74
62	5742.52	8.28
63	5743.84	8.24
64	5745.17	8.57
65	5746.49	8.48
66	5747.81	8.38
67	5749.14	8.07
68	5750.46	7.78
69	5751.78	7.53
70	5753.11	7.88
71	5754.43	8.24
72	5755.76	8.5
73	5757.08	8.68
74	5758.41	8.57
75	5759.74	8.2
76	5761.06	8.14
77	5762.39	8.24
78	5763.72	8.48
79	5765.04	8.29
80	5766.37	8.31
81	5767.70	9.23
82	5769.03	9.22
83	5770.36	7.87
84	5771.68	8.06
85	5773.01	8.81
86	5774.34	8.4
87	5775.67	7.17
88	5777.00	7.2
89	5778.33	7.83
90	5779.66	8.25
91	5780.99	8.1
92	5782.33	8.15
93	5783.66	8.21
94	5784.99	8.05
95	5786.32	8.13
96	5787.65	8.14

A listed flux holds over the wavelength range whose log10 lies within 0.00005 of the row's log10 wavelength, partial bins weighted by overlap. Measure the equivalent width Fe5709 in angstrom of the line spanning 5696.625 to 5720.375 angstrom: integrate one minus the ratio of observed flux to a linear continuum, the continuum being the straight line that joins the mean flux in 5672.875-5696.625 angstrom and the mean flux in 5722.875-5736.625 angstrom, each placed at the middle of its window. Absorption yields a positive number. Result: 2.2 angstrom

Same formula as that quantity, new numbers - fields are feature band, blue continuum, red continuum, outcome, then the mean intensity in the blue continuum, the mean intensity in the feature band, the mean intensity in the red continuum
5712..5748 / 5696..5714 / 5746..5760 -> -2.3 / 7.63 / 8.45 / 8.21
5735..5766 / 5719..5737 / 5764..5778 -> 0.2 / 8.66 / 8.39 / 8.26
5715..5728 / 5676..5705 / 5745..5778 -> -0.3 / 7.79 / 8.2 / 8.24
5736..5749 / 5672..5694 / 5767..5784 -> -0.9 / 7.87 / 8.6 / 8.19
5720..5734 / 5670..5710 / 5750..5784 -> -1.3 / 7.75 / 8.72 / 8.21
